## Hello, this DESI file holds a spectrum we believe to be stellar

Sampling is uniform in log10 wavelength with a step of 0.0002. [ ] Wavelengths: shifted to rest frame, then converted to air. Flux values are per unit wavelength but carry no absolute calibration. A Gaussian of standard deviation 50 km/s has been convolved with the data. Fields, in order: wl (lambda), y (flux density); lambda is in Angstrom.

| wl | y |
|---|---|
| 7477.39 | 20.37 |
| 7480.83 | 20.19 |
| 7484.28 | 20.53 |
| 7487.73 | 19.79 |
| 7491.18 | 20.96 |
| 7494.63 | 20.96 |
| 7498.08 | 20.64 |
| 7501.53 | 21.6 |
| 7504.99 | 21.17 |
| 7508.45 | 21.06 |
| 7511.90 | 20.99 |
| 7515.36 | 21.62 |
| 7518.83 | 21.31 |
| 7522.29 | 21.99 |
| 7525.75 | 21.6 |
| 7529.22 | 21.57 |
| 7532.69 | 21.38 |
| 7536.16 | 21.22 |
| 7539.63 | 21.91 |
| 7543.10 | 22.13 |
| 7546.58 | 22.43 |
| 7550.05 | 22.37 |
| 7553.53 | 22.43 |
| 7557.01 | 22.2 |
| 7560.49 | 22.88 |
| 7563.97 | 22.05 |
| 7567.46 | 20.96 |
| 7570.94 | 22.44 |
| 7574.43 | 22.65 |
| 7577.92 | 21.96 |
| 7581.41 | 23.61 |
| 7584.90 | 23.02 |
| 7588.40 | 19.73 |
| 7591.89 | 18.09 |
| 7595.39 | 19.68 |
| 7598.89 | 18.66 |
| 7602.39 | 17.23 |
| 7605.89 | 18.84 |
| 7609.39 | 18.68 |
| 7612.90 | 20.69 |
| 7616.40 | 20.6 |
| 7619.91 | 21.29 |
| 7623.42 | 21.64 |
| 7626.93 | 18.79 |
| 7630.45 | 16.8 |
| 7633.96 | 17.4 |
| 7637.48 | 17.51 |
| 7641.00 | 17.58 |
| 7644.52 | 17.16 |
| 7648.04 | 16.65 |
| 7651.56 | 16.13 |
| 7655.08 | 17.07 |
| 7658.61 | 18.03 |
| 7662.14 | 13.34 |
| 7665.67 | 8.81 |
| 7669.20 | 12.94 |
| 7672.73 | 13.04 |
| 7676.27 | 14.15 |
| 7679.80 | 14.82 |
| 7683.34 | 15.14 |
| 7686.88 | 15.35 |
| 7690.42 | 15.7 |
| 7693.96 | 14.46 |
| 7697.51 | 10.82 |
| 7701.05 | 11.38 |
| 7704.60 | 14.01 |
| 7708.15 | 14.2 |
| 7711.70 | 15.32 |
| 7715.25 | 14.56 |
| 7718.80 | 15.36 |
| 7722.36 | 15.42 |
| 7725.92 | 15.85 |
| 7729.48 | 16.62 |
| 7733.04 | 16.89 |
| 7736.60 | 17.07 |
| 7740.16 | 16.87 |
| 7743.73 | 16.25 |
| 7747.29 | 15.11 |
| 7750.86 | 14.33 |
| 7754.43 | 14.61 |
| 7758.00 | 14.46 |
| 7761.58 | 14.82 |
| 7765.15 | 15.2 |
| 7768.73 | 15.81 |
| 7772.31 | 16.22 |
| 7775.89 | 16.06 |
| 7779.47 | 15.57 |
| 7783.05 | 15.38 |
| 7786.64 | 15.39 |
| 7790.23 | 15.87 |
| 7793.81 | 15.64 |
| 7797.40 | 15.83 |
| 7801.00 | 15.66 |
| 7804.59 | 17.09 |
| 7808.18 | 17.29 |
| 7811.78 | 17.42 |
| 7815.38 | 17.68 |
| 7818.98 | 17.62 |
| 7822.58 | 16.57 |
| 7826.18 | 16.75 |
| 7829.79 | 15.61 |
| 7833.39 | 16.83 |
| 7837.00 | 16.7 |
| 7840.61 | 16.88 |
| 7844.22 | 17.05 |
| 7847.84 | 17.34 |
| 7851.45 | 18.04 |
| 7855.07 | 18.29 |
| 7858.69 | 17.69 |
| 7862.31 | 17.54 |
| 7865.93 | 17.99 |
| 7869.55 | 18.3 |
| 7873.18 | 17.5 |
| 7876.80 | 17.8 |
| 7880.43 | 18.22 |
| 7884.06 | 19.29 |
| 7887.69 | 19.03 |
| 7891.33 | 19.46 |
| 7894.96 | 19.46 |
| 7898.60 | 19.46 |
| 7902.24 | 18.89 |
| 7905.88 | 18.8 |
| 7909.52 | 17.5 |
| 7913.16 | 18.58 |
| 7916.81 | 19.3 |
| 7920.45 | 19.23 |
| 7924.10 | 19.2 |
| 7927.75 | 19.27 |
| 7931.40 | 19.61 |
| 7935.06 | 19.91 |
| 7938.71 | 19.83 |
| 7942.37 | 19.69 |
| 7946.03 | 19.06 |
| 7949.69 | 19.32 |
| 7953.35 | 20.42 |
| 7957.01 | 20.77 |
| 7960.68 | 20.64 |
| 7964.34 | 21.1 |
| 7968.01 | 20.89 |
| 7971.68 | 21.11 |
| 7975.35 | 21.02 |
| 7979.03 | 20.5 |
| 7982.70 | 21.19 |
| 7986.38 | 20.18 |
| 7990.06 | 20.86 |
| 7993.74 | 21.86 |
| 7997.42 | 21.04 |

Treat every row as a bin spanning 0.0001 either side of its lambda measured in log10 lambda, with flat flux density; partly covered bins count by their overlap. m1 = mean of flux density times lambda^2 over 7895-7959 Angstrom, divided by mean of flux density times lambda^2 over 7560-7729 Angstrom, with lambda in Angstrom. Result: 1.21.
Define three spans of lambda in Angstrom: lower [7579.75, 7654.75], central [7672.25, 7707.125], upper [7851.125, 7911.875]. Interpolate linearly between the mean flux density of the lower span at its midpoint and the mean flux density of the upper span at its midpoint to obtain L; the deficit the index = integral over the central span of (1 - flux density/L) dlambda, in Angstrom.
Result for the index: 9.1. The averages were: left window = 19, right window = 18.4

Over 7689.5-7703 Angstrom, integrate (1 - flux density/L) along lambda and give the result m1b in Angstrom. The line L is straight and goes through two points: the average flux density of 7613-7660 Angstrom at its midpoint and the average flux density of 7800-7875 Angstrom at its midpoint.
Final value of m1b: 3.8 Angstrom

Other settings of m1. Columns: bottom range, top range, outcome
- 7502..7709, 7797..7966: 1.06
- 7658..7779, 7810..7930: 1.27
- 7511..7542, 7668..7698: 0.69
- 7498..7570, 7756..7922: 0.86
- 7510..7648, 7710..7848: 0.82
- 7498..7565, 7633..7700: 0.71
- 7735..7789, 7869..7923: 1.25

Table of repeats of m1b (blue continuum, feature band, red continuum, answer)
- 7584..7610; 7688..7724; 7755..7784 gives 5.6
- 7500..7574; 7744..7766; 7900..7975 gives 6.2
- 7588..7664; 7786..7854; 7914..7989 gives 9.1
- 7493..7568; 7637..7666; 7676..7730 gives 1.1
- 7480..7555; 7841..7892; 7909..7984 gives 5.5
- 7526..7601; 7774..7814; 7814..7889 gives 4.8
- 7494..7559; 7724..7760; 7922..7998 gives 8.9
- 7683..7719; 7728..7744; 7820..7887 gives -2.0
